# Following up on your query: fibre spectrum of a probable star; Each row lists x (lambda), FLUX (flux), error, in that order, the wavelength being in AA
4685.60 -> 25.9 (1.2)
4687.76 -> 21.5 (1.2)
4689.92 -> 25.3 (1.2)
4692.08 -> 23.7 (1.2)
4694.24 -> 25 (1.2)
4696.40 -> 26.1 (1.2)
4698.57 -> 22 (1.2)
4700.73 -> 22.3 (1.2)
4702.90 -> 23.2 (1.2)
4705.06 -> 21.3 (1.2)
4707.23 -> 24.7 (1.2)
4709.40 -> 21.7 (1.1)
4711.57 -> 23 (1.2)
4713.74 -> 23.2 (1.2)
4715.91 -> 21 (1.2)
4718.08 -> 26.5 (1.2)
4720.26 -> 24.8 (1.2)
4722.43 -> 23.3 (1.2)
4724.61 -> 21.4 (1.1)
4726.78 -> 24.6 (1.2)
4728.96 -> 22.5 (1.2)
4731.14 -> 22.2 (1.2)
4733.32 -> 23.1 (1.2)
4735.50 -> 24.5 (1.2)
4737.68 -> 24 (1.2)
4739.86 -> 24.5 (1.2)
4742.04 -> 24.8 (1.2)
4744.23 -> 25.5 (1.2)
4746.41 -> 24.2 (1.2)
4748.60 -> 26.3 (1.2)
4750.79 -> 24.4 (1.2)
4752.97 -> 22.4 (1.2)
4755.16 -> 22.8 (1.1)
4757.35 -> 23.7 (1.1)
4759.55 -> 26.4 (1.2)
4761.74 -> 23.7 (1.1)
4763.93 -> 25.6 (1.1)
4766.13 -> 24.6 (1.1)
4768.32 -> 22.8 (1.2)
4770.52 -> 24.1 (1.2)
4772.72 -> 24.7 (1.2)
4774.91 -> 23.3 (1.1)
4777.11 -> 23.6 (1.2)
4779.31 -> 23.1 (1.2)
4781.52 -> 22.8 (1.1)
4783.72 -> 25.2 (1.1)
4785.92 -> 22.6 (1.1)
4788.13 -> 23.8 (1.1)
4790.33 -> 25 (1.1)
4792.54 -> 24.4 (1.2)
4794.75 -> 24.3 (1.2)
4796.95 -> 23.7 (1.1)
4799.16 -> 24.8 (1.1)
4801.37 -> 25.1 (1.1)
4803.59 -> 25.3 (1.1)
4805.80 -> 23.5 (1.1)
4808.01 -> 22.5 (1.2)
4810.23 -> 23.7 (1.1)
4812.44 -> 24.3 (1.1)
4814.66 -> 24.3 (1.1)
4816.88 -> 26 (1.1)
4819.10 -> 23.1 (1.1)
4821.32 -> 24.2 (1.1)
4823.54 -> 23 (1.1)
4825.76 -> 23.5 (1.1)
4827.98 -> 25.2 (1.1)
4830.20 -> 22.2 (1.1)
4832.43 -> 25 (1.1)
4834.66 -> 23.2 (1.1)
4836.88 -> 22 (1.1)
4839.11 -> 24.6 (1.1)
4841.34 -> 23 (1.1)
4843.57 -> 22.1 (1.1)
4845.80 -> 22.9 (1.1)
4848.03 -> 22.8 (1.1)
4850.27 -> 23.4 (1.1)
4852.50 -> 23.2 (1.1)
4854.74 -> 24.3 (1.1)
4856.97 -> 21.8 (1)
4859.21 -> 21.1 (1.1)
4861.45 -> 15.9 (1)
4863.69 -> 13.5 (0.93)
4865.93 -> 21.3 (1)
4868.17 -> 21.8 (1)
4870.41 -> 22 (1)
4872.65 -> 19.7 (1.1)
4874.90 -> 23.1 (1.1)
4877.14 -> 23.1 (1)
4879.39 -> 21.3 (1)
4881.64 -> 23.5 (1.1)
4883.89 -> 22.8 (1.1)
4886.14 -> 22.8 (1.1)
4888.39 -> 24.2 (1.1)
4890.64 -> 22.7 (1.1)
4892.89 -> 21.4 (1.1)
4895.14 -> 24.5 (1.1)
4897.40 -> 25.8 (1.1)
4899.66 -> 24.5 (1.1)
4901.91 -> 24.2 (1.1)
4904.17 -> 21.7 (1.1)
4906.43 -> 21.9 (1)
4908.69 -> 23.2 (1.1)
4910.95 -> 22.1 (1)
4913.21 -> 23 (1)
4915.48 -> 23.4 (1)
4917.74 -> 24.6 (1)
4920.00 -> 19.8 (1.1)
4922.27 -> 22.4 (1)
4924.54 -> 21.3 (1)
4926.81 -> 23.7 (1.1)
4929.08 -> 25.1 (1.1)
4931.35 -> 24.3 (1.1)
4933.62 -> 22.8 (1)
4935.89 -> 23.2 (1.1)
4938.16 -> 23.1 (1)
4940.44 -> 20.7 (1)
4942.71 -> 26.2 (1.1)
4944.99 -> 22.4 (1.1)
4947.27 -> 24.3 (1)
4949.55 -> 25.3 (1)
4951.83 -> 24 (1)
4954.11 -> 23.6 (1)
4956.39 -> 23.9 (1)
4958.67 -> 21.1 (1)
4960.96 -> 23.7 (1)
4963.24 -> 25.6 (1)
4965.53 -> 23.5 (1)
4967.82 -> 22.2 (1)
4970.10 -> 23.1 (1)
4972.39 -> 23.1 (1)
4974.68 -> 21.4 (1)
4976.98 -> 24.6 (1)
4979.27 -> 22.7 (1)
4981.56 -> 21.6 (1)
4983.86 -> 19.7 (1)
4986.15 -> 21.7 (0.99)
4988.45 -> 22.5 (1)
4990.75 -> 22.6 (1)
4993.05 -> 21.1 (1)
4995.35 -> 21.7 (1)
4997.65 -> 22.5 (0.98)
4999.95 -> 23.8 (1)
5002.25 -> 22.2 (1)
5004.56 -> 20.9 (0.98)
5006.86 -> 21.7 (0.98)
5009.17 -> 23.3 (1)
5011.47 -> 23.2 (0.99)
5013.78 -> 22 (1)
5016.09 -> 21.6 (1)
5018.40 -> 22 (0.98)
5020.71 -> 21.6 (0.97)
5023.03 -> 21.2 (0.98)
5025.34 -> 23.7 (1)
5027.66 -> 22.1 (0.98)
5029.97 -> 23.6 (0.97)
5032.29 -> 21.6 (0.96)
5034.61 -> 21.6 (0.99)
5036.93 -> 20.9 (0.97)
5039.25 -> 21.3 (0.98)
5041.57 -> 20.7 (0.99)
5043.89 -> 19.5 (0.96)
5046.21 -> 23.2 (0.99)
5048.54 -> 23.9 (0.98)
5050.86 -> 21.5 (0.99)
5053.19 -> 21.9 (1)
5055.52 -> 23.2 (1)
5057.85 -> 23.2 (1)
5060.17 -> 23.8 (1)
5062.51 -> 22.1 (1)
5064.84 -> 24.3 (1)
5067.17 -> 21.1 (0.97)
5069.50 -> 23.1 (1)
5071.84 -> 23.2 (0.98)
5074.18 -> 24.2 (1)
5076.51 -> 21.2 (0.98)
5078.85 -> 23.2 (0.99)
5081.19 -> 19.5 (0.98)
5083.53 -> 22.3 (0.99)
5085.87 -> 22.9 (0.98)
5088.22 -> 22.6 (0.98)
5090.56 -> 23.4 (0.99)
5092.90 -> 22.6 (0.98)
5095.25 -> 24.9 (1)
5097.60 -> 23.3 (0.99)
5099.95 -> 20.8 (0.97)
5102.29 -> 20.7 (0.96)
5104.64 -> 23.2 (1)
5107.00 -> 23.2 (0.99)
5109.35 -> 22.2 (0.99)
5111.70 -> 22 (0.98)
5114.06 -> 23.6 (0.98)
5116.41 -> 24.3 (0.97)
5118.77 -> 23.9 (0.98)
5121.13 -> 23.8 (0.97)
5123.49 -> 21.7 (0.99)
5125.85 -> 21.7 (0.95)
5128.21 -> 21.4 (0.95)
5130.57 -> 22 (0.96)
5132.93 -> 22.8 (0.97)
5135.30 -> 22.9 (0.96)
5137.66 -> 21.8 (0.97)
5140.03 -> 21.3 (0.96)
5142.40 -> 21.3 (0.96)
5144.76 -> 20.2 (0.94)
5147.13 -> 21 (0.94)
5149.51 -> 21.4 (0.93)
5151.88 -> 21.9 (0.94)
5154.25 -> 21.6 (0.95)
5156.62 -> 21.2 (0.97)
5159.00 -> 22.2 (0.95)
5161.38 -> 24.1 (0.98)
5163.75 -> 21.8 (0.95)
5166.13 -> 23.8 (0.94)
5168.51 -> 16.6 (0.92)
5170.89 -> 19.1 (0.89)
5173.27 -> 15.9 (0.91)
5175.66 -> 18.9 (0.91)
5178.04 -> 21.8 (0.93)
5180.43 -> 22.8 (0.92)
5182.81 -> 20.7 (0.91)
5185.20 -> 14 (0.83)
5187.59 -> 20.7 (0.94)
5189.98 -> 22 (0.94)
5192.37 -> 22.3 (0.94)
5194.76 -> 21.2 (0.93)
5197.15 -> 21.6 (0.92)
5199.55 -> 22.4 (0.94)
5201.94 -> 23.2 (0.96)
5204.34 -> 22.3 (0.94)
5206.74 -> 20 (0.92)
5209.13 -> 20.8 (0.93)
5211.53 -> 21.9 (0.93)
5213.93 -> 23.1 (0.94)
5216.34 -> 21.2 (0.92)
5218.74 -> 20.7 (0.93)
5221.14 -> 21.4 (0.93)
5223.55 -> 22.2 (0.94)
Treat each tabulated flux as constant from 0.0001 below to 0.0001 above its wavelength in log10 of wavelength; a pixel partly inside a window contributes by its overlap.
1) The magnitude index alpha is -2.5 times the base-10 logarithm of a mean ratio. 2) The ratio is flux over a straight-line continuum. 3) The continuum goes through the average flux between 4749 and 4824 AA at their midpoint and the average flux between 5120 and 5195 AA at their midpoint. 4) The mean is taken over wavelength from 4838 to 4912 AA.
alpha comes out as 0.049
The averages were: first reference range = 24.1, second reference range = 21.1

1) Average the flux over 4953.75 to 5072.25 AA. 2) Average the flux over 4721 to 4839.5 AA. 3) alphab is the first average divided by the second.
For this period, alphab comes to 0.93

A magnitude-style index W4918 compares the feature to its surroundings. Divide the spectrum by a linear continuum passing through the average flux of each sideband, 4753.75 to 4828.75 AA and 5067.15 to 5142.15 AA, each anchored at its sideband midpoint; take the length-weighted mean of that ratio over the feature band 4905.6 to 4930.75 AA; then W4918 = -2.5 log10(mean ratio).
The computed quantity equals 0.030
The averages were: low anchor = 24.1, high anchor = 22.5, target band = 22.8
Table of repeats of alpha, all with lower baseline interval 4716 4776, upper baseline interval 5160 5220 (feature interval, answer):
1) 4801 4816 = -0.021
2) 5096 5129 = -0.056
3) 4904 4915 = 0.020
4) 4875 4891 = 0.007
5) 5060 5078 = -0.051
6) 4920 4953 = -0.031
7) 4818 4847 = 0.002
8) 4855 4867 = 0.213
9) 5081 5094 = -0.039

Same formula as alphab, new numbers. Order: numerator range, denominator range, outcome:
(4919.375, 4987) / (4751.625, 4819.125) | 0.96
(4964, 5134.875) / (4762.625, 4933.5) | 0.97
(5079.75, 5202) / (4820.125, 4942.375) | 0.96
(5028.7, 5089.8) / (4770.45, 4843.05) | 0.93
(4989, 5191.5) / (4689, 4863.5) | 0.93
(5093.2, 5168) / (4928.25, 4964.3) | 0.94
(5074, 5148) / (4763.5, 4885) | 0.97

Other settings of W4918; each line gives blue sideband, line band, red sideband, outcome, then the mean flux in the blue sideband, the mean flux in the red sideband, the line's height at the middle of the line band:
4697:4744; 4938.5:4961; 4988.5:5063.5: -0.05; 23.3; 22.2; 22.5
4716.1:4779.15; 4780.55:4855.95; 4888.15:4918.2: 0.00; 24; 23.3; 23.7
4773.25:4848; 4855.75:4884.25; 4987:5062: 0.12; 23.8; 22.2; 23.3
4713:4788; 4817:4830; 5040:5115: -0.01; 23.9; 22.5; 23.6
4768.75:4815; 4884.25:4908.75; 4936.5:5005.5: 0.00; 24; 22.8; 23.3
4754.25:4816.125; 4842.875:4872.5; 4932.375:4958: 0.13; 24.1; 23.6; 23.8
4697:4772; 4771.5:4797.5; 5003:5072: -0.02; 23.7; 22.2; 23.5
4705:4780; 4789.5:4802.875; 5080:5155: -0.04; 23.8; 22.3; 23.6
